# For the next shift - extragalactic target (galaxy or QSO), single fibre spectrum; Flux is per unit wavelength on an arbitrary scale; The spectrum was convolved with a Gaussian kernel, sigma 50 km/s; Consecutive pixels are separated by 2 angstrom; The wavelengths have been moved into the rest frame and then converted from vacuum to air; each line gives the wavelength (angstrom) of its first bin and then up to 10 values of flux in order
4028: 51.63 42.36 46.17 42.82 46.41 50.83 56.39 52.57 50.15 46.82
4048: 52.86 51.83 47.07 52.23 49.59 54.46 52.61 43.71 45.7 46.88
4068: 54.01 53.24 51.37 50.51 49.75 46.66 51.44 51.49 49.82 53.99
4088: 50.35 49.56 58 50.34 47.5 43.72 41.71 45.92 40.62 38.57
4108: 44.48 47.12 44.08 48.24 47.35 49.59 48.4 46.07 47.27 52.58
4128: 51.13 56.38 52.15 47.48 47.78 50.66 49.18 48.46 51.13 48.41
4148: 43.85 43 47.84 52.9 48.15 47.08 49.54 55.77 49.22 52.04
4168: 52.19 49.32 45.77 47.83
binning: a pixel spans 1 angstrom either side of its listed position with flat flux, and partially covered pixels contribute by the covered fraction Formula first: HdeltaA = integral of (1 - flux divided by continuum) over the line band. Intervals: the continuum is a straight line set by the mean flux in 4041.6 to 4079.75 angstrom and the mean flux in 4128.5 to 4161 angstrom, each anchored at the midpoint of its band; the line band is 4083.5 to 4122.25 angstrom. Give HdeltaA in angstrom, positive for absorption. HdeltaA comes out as 1.80 angstrom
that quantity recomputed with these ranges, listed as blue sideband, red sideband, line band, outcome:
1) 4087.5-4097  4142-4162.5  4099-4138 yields 2.12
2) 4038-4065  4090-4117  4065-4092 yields -1.56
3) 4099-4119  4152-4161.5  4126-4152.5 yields -0.79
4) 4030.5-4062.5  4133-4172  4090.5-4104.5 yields 0.65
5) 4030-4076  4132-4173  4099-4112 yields 1.64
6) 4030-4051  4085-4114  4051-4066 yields -0.18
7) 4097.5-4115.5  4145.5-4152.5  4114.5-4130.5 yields -1.83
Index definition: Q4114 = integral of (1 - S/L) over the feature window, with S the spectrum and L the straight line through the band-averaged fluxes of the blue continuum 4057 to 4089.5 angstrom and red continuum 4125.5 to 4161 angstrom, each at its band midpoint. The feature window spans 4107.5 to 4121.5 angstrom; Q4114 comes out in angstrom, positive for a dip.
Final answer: 0.7 angstrom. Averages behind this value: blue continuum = 50.4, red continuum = 49.3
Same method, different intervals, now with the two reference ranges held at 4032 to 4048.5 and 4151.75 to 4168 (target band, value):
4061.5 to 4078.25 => 0.1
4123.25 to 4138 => -0.1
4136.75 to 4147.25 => 0.2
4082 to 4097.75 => -0.3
